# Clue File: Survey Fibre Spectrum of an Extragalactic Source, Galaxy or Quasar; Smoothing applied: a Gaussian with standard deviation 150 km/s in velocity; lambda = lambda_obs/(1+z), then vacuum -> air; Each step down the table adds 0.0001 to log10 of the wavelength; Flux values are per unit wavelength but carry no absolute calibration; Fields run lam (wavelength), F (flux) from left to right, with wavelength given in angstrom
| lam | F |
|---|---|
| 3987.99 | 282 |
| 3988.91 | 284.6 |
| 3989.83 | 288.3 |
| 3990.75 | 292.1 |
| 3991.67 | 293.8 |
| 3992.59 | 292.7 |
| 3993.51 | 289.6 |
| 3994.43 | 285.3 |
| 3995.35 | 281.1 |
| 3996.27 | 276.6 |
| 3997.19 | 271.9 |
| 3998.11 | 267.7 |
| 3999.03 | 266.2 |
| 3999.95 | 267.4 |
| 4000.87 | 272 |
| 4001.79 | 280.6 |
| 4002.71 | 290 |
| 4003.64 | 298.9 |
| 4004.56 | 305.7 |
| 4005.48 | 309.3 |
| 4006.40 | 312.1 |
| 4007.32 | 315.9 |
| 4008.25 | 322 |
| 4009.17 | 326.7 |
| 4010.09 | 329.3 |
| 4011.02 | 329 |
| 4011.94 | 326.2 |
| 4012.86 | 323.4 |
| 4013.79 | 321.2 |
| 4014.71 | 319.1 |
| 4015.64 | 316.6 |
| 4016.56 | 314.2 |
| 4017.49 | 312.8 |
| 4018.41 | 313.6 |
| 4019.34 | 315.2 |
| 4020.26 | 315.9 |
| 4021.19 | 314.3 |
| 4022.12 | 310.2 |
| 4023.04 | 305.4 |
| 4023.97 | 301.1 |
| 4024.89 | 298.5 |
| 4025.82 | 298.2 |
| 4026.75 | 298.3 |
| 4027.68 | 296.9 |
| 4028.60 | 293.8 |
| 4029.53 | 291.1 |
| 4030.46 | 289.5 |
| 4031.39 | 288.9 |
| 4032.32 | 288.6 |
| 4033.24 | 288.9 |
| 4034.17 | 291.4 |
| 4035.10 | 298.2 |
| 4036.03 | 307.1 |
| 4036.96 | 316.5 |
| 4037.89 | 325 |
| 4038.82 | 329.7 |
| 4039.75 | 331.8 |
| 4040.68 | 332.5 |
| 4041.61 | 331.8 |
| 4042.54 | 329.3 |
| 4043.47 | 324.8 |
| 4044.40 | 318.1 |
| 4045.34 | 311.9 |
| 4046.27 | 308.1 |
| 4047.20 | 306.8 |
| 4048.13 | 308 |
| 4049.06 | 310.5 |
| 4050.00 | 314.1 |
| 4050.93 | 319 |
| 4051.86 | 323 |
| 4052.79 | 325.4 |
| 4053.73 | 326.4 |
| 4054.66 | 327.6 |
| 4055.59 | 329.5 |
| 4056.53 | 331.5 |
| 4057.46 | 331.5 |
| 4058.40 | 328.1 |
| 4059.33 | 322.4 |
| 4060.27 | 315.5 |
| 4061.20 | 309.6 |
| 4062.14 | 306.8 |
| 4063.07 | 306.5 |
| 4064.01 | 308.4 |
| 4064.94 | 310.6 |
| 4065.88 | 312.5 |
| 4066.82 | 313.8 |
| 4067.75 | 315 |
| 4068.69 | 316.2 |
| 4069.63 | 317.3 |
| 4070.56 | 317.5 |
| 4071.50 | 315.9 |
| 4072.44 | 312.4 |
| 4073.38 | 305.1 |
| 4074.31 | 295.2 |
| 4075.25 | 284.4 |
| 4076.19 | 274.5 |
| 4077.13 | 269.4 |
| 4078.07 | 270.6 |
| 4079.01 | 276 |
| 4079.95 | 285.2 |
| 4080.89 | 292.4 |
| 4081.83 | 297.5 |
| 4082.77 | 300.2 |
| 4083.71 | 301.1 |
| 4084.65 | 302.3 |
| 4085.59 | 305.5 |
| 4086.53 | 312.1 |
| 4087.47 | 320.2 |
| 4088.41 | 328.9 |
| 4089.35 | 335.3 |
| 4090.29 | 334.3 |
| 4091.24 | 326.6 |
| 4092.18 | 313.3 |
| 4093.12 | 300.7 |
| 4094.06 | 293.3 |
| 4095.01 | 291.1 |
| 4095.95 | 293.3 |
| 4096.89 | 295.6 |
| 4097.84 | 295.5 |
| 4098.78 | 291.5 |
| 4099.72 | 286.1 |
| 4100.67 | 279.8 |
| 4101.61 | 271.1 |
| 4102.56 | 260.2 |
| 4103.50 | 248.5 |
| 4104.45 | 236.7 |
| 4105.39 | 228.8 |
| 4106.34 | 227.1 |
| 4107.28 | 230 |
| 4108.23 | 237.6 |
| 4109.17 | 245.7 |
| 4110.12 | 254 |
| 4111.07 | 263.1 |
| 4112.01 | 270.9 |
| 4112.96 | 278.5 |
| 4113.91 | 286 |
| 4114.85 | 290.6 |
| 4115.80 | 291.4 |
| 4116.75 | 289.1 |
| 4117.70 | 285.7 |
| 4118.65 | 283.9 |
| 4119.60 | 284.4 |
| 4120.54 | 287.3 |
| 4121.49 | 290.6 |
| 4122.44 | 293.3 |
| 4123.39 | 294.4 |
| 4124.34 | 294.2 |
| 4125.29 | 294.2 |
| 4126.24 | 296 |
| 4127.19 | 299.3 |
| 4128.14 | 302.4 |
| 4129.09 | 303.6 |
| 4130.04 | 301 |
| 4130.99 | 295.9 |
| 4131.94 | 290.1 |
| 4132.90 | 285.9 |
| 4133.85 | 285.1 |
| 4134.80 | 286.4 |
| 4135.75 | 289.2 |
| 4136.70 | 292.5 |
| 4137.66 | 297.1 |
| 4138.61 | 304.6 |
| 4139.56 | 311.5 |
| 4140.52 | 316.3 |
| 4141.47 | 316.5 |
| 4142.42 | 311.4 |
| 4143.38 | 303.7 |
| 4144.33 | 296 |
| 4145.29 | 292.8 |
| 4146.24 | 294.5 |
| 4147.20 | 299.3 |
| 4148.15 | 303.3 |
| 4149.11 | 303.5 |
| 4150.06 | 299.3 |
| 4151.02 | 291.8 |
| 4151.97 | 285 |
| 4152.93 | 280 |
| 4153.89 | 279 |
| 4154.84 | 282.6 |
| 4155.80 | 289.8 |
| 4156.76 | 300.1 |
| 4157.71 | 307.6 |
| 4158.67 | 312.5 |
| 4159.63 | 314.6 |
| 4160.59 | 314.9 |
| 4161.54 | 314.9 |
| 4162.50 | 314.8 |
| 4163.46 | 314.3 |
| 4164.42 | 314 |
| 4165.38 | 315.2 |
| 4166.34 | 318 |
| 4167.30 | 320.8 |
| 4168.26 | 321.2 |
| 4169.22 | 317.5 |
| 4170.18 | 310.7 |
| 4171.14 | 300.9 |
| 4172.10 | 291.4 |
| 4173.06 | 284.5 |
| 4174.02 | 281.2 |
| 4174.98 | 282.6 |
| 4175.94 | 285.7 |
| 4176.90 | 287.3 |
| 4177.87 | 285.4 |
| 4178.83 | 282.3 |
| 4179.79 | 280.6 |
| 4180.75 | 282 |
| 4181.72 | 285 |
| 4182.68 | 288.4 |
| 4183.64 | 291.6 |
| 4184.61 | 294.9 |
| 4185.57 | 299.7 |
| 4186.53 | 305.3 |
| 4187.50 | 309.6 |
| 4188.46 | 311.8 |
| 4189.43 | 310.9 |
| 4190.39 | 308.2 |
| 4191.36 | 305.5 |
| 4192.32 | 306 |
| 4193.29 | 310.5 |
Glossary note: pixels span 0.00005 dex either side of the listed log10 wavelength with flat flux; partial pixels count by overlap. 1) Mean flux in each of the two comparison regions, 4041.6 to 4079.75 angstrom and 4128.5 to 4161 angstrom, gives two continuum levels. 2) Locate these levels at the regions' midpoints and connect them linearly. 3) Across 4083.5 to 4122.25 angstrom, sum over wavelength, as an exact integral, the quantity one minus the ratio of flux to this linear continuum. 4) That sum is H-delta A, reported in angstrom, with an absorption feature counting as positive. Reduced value 2.63 angstrom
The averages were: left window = 311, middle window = 284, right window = 298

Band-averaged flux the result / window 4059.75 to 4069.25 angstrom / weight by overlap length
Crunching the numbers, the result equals 311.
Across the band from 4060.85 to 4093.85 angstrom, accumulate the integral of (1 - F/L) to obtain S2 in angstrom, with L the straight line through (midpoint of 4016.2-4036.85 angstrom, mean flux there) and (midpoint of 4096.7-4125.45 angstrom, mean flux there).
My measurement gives -2.5 angstrom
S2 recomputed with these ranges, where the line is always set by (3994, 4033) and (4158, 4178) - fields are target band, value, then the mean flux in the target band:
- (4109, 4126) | 1.17 angstrom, 283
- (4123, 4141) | 0.44 angstrom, 297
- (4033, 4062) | -1.57 angstrom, 319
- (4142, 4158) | 0.51 angstrom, 295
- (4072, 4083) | 0.53 angstrom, 288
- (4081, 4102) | 0.00 angstrom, 303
